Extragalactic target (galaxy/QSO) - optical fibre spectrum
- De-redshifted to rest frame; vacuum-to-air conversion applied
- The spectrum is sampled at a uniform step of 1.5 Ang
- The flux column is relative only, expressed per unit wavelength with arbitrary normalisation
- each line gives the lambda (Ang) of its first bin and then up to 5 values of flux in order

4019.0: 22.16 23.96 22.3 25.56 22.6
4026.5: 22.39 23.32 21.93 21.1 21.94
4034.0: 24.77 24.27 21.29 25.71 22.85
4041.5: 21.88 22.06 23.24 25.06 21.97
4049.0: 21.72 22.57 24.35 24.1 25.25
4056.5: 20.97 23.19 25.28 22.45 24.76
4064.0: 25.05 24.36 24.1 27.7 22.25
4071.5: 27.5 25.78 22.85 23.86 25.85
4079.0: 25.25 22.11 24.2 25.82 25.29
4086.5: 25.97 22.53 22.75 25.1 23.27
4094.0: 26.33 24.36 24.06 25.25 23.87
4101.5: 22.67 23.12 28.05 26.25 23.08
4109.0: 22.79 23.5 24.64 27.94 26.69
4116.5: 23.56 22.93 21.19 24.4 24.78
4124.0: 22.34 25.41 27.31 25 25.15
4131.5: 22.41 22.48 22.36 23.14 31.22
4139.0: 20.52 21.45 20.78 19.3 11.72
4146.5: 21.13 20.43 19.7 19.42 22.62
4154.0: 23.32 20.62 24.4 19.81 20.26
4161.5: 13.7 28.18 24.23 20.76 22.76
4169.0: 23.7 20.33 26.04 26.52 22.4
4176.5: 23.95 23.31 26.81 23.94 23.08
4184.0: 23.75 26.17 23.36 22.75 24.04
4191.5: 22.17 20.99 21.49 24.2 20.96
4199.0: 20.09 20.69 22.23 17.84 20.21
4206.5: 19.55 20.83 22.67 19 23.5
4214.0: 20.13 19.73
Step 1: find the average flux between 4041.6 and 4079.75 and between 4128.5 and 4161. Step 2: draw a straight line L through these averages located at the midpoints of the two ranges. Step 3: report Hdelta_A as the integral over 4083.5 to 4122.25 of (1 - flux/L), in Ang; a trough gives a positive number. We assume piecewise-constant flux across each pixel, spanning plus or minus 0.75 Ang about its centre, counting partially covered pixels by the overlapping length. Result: -2.8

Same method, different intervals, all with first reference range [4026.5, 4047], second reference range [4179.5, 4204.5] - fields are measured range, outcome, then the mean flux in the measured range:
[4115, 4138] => -1.6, 24.2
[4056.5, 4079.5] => -1.7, 24.6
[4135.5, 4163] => 2.0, 20.9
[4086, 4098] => -0.8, 24.3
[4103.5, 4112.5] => -0.8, 24.7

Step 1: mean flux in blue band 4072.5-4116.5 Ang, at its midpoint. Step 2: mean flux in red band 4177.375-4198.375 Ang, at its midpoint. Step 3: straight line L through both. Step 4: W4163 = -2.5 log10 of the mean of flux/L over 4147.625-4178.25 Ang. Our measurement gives 0.07 mag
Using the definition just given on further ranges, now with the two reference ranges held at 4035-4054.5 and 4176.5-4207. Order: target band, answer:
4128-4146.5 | 0.03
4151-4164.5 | 0.05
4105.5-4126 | -0.06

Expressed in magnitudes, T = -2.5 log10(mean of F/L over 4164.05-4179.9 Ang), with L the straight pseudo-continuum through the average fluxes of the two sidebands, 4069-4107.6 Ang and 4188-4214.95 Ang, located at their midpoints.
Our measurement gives -0.072 mag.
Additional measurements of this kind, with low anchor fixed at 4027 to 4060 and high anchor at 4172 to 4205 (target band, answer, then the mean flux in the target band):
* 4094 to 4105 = -0.069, 24.5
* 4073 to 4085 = -0.063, 24.4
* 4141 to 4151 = 0.208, 19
